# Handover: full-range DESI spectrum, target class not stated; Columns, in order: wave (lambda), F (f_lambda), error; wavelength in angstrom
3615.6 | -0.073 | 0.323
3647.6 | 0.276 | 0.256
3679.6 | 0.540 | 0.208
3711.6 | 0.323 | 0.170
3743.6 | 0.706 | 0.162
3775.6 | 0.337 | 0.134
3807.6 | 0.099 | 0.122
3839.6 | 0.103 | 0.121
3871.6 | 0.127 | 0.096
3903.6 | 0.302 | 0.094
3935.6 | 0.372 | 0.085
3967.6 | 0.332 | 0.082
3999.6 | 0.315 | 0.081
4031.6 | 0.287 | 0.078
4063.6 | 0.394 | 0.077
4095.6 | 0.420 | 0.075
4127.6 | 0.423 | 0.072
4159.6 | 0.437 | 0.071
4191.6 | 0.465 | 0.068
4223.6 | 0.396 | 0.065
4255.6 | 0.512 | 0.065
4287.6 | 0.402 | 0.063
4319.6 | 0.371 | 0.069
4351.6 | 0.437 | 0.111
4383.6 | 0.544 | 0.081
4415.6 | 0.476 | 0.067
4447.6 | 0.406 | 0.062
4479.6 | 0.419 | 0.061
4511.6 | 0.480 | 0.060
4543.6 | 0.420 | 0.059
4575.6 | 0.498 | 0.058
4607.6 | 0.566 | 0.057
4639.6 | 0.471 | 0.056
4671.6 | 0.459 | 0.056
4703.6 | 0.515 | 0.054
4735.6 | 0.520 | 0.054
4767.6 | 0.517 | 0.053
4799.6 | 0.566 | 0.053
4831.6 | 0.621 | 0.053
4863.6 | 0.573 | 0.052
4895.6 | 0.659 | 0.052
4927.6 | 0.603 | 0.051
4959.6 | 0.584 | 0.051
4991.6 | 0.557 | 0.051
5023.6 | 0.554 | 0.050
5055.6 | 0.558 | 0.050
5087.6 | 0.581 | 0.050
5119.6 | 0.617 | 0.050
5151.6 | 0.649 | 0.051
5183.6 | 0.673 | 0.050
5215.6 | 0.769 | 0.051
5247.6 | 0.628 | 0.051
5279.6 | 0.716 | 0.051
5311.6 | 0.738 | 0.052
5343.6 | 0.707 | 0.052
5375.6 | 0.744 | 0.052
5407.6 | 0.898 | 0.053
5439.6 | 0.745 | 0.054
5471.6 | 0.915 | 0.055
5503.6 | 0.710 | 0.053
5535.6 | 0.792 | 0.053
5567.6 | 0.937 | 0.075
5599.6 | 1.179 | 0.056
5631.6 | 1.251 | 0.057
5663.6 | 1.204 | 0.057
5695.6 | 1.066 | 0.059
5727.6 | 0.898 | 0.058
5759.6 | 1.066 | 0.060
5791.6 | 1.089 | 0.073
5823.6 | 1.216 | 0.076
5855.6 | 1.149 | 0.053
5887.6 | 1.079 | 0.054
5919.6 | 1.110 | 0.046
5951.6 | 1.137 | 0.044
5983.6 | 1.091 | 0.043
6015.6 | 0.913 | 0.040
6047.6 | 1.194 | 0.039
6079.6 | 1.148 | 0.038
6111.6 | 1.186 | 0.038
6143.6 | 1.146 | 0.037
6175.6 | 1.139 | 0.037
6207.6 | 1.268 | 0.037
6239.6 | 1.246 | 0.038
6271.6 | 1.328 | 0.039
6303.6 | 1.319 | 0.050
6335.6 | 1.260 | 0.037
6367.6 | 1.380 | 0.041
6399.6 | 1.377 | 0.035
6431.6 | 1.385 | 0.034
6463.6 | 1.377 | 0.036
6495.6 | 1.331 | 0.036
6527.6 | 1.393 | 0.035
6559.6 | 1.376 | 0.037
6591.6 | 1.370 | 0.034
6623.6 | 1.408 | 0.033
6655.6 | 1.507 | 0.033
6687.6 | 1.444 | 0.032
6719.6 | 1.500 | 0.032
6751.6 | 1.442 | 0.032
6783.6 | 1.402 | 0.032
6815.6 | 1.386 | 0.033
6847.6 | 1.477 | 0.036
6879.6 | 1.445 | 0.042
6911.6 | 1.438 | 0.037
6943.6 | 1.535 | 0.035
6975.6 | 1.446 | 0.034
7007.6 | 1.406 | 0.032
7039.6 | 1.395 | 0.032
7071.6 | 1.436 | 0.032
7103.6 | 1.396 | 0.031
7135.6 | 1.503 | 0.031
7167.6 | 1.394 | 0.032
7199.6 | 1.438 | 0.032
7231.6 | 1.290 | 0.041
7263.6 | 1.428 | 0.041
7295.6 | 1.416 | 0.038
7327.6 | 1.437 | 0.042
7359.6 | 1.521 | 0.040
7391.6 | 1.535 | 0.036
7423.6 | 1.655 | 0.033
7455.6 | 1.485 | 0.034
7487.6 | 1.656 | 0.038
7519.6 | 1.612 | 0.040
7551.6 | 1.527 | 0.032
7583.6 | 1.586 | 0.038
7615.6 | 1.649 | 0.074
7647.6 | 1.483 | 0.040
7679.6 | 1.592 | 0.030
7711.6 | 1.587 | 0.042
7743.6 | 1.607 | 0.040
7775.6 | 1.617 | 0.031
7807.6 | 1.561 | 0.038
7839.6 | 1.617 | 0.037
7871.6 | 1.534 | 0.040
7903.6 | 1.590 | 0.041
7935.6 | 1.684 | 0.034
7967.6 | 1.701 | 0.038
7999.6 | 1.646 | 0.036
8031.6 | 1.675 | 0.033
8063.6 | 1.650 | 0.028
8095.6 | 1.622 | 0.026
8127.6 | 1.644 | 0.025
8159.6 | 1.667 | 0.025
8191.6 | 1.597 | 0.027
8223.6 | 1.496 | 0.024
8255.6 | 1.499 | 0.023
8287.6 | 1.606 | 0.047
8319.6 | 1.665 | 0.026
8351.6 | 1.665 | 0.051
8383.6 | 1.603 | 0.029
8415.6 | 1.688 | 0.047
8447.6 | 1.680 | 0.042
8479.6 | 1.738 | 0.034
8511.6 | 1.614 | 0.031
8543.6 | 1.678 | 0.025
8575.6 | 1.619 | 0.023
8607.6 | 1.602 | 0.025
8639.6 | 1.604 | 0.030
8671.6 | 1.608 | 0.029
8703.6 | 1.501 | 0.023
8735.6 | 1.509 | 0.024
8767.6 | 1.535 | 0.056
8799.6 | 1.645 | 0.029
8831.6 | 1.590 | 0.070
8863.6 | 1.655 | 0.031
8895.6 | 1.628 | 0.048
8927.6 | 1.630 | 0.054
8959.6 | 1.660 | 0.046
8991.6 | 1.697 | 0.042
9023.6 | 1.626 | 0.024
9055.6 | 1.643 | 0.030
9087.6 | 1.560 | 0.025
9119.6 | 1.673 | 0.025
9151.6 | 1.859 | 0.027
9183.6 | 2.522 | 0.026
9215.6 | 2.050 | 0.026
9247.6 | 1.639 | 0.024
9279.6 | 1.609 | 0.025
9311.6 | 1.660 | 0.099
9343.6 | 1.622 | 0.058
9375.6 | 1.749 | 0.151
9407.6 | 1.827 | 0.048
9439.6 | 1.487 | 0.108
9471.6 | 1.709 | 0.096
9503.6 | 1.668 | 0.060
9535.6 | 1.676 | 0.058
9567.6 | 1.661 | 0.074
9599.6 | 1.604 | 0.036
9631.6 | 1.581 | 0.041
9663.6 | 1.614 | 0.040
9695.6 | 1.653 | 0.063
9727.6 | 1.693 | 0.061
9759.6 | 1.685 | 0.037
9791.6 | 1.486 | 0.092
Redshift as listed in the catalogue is 0.398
